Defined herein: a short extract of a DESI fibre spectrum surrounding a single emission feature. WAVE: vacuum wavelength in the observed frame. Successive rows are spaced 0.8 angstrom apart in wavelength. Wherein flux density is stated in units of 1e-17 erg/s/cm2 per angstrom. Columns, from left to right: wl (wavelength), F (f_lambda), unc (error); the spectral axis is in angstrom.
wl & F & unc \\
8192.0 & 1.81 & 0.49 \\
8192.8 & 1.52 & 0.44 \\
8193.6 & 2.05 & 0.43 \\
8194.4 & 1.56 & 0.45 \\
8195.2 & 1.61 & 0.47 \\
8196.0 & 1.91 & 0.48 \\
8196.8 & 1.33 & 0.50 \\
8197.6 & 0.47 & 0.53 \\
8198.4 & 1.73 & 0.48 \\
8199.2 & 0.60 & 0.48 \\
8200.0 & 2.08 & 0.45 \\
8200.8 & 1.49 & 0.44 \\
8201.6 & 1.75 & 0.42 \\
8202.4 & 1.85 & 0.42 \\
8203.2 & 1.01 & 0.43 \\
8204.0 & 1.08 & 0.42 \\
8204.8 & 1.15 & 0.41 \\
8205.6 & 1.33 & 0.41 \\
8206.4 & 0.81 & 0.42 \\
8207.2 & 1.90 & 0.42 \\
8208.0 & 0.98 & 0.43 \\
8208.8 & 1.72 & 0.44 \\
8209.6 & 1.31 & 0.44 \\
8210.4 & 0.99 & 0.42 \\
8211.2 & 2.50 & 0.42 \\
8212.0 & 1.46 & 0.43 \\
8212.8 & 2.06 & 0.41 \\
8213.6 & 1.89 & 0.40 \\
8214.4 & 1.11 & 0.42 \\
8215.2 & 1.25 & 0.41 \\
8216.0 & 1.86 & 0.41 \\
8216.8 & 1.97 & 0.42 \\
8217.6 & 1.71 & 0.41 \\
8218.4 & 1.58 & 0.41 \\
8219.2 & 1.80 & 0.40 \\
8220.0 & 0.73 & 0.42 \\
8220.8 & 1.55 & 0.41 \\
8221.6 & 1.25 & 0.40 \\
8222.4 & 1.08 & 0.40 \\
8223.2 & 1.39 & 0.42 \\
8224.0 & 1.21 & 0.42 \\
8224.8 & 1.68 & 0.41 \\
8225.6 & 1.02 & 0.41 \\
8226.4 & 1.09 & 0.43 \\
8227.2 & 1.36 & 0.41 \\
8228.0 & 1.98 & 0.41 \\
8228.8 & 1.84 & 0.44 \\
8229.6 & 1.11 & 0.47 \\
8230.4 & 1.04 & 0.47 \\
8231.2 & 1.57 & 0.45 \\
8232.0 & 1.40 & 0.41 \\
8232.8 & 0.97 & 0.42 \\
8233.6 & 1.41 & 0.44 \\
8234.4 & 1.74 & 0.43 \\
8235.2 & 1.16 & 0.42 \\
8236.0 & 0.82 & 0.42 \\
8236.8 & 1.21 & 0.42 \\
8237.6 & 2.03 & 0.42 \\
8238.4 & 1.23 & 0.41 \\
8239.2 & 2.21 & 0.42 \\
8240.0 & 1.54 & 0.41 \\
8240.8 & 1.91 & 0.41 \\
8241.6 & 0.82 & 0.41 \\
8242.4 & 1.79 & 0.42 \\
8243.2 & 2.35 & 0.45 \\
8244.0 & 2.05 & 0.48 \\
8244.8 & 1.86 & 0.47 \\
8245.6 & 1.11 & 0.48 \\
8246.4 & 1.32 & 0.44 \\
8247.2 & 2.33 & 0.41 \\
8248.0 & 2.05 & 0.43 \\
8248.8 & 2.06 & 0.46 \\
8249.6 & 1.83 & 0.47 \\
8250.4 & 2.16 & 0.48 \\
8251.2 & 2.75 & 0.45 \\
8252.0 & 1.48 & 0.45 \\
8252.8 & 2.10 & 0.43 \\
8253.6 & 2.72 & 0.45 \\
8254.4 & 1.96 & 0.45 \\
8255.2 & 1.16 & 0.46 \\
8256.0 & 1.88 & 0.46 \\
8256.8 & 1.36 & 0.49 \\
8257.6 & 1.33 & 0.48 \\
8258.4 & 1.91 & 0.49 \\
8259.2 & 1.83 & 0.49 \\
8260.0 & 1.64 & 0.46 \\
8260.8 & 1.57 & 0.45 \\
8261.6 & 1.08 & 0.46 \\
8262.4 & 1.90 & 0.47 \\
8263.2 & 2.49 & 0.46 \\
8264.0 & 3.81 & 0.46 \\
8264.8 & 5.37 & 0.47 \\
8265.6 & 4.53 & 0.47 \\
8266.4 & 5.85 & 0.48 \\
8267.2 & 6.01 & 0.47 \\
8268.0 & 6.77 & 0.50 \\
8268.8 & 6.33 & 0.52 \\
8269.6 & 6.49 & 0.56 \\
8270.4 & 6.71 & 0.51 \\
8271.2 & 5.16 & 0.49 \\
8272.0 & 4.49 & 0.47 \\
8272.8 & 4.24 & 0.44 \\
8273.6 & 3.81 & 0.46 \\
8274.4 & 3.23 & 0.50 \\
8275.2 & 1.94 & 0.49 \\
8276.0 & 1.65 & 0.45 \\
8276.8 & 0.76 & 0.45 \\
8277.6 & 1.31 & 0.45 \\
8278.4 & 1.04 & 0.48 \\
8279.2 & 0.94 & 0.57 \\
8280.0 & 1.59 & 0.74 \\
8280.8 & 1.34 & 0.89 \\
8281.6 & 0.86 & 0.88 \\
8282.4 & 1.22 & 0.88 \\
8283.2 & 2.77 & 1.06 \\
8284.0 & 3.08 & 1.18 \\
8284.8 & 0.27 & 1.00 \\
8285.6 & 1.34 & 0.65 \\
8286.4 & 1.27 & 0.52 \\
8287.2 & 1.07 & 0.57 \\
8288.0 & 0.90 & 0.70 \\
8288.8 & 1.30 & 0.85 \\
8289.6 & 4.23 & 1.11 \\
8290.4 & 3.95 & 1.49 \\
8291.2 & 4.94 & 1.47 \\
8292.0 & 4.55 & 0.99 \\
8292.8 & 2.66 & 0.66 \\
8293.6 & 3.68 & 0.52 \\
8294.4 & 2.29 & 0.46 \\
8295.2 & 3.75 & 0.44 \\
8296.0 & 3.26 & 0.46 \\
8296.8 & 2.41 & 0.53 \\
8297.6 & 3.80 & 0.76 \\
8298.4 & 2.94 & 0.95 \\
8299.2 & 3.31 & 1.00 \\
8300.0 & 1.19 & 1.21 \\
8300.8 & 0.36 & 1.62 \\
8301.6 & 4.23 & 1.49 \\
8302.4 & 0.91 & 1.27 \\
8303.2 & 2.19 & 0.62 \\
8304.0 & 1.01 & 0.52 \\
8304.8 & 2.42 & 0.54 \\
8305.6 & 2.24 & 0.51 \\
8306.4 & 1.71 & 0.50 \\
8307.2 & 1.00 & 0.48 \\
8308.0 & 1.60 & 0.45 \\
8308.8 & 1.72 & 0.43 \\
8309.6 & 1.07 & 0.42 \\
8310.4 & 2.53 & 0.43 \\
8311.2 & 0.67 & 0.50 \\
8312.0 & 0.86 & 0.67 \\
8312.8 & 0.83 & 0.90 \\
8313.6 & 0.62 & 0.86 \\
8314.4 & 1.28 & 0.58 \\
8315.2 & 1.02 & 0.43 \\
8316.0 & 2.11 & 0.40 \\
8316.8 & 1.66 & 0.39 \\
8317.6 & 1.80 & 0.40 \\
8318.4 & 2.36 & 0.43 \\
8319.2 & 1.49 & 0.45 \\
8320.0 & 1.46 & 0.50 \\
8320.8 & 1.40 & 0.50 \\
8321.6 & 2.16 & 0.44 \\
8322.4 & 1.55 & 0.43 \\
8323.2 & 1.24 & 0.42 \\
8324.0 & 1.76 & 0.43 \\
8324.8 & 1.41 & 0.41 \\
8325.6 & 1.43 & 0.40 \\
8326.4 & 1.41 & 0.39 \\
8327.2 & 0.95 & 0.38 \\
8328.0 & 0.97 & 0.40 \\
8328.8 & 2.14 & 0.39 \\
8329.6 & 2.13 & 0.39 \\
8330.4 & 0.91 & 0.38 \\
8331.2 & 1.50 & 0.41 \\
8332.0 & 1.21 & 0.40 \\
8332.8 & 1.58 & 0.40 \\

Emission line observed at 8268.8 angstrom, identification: Halpha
